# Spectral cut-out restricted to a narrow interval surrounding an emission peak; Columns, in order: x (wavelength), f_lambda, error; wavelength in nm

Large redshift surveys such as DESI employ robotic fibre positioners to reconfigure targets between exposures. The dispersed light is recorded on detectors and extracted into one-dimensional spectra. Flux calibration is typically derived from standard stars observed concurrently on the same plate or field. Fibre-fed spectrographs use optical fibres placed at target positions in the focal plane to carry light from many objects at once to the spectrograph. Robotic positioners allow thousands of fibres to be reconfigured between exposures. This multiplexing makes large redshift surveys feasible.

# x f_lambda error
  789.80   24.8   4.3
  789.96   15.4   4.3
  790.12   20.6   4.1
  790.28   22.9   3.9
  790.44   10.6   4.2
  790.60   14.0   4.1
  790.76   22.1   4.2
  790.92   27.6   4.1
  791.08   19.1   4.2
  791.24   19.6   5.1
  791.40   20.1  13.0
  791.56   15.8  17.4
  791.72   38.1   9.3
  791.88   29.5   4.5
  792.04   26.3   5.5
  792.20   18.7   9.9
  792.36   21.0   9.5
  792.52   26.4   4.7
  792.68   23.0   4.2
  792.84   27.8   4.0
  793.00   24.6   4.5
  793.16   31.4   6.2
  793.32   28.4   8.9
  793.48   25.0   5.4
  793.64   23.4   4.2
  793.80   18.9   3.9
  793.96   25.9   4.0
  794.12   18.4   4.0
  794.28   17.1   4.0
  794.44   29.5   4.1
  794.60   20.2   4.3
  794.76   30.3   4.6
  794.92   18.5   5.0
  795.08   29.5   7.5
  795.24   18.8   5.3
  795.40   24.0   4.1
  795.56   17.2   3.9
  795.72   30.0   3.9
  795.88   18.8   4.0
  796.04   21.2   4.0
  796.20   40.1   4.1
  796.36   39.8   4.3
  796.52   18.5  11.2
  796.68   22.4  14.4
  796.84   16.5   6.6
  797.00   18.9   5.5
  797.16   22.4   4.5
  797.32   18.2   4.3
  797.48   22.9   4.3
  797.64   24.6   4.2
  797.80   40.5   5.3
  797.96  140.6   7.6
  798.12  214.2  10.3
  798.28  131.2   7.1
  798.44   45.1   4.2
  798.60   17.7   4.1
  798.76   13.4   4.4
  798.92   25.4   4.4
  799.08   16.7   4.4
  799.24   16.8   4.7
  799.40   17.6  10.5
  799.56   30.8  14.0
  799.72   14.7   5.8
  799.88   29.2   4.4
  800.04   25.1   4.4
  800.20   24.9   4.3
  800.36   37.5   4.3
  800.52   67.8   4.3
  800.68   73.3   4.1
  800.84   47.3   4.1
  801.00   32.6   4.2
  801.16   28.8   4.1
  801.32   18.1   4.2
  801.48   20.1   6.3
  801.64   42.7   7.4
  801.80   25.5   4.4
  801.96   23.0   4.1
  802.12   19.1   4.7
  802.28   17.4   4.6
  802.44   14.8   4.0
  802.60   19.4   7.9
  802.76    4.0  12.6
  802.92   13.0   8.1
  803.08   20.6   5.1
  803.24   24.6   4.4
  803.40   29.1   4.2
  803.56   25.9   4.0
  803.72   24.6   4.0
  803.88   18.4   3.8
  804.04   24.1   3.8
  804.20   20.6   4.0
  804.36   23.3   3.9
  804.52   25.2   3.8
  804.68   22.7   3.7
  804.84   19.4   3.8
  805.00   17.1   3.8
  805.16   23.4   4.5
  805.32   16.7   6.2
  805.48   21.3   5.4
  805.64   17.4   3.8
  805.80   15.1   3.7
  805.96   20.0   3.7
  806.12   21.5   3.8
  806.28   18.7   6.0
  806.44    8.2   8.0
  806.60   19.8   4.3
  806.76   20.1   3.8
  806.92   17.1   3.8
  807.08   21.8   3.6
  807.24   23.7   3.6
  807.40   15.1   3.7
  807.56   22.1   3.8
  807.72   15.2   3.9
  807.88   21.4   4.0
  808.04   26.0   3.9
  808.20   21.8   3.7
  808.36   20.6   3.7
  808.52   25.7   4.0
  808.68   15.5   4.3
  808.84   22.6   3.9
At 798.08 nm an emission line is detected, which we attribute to Halpha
